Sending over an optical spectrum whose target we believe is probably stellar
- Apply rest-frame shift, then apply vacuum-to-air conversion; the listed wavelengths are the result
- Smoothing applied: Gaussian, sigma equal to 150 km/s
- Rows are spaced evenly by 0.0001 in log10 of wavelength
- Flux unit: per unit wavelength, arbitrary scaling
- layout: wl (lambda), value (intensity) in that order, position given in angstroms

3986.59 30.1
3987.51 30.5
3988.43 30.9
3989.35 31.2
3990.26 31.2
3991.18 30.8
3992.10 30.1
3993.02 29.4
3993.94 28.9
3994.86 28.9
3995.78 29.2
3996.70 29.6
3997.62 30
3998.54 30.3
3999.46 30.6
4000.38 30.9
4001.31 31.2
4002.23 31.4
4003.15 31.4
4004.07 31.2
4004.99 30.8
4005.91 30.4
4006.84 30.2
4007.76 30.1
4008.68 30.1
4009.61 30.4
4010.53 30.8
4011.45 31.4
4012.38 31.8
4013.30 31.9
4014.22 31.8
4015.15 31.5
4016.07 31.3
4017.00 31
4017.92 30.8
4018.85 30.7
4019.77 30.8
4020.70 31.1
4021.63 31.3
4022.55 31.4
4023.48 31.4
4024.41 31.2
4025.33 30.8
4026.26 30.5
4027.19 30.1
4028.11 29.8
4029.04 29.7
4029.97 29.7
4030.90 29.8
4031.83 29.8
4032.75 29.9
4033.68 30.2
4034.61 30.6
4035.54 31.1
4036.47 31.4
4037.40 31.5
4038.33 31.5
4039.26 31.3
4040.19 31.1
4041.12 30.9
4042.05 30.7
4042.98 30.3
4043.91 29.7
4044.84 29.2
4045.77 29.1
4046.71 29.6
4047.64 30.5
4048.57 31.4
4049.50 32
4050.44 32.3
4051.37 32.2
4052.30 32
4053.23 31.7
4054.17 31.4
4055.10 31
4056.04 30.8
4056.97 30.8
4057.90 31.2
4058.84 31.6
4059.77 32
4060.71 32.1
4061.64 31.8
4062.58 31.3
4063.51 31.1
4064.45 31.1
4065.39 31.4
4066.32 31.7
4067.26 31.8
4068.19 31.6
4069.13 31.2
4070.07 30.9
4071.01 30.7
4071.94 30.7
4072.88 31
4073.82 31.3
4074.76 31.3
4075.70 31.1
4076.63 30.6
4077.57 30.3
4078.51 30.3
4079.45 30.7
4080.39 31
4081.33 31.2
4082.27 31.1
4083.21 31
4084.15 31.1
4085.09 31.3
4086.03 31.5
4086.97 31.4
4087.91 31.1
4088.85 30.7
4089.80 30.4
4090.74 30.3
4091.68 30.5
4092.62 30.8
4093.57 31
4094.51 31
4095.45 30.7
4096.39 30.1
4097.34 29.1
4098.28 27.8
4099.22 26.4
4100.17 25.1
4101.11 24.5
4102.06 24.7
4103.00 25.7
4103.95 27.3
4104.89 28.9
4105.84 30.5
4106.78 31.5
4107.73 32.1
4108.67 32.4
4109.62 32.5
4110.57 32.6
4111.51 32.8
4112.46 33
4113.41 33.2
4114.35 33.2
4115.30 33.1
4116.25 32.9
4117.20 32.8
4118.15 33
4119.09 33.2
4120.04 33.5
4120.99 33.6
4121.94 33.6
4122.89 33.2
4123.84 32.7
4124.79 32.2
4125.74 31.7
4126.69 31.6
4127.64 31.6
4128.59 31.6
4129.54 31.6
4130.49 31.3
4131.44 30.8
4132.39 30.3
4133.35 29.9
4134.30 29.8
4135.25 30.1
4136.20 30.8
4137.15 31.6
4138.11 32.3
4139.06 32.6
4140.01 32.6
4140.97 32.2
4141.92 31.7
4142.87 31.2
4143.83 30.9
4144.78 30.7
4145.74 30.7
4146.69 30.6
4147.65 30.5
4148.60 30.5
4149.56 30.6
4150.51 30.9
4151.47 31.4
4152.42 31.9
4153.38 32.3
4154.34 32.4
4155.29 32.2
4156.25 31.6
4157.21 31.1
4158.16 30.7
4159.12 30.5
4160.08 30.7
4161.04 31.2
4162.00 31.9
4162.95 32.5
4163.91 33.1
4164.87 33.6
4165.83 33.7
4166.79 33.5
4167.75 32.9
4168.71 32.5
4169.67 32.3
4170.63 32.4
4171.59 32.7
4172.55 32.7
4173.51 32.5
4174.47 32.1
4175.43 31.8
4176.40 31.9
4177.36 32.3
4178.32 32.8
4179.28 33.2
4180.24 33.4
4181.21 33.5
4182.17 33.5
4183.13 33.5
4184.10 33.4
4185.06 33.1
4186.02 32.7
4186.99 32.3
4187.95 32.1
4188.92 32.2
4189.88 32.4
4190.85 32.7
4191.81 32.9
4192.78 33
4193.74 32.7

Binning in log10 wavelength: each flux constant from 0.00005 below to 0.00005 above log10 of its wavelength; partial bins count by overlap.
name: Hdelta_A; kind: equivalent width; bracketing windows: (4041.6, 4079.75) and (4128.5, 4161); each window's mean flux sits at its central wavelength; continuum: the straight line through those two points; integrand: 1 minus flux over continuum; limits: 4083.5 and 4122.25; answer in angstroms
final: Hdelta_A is 0.5 angstroms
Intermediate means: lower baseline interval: 31.1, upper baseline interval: 31.2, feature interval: 30.7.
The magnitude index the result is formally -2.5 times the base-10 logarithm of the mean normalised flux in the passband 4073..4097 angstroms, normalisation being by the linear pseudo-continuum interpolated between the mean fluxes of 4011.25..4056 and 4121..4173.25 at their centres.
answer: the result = 0.01 mag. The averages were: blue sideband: 30.9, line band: 30.9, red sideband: 31.7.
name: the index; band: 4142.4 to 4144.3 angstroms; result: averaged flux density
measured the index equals 31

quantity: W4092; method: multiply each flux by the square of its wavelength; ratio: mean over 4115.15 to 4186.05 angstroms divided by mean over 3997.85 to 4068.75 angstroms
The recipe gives 1.1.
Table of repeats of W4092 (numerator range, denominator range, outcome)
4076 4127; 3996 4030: 1.05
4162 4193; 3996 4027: 1.15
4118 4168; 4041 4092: 1.06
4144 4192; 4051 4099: 1.09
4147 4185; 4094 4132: 1.07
